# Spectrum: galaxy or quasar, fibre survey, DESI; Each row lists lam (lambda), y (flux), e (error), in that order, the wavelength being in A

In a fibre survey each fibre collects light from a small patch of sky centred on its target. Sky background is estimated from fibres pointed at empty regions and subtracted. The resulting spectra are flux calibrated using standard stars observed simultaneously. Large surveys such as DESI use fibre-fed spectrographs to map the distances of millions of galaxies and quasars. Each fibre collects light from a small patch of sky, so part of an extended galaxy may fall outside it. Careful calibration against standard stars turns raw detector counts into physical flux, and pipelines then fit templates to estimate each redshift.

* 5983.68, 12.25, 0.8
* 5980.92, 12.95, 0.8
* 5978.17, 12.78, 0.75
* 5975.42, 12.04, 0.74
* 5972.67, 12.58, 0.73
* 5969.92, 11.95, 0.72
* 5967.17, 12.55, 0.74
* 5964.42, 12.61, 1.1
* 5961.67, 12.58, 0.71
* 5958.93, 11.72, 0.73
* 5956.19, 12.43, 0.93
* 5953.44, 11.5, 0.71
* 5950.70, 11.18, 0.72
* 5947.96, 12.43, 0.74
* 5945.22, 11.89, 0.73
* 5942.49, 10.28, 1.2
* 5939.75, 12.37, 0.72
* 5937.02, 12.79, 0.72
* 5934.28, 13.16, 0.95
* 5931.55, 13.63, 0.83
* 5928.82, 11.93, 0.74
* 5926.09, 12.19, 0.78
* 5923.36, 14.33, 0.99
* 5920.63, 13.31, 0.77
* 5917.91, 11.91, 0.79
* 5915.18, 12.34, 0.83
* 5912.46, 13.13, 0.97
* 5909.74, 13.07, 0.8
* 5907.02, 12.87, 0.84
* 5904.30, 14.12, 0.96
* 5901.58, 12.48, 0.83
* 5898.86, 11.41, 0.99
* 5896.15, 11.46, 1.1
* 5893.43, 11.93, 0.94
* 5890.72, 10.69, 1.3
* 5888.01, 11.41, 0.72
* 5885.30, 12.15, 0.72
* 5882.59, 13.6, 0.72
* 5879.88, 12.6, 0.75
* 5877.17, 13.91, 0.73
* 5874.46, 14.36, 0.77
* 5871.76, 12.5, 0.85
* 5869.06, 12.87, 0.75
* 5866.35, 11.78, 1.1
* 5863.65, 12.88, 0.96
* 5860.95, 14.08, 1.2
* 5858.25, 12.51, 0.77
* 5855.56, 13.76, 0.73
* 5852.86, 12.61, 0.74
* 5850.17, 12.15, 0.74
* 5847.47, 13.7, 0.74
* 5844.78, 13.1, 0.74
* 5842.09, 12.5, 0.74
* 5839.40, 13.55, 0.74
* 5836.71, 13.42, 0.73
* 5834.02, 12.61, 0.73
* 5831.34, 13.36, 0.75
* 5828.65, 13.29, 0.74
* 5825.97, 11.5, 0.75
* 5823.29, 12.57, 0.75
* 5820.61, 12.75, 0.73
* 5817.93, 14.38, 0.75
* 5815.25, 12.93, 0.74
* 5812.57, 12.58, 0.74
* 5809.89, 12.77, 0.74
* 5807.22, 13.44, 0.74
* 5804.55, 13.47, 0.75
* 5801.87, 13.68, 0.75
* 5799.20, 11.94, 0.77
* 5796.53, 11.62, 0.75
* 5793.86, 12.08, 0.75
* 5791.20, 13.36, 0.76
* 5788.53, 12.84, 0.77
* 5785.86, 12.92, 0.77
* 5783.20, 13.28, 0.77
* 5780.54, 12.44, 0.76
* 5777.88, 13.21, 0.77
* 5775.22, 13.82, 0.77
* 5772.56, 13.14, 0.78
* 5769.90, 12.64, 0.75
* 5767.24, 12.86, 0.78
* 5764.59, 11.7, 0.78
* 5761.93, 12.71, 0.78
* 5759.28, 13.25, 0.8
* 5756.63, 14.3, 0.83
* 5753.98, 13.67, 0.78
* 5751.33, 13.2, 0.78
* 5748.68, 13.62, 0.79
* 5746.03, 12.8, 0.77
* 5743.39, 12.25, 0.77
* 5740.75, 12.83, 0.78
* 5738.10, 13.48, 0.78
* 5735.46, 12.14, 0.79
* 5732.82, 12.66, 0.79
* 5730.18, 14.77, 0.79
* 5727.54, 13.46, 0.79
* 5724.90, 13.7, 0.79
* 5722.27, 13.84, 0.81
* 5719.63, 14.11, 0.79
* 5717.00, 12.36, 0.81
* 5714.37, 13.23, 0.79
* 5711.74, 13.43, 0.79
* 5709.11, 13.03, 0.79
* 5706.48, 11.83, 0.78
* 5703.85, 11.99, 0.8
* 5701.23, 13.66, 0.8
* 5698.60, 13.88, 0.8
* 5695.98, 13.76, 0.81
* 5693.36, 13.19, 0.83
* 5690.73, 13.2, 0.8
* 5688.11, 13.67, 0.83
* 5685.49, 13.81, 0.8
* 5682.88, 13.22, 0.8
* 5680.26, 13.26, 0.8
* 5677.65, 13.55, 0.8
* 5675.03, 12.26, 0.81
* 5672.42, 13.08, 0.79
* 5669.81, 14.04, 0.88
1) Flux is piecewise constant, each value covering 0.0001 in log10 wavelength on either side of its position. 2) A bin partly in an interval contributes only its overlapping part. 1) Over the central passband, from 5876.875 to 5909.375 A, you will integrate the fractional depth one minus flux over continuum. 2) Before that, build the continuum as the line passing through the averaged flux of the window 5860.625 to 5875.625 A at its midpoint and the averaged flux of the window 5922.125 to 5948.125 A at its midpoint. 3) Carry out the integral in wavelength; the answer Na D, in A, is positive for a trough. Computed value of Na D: 1.1 A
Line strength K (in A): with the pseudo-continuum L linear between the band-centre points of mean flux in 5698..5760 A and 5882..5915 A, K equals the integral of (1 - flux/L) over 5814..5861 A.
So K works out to -1.3 A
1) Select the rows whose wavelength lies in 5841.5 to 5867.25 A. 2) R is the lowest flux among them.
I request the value 11.78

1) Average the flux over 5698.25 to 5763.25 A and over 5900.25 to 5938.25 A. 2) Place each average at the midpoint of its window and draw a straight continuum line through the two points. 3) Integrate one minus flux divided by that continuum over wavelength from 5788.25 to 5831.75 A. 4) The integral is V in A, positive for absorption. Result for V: 0.8 A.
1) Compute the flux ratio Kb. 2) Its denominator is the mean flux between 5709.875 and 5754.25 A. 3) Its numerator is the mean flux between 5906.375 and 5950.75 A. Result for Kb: 0.9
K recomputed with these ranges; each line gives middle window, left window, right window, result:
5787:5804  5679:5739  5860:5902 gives 0.34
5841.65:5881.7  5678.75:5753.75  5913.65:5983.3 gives -1.08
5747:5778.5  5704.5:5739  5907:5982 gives -0.25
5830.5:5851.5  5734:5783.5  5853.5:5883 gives 0.10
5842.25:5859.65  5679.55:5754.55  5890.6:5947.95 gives -0.28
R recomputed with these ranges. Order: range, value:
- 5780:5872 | 11.5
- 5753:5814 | 11.62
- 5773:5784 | 12.44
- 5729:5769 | 11.7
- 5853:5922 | 10.69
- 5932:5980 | 10.28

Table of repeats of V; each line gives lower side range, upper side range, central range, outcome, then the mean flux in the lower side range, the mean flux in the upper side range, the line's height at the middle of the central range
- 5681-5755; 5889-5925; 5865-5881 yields -0.44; 13.2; 12.5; 12.7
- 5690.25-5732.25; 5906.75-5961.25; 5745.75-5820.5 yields 0.08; 13.3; 12.4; 13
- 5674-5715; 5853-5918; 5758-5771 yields 0.37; 13.2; 12.7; 13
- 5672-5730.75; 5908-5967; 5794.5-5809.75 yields 0.16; 13.3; 12.4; 12.9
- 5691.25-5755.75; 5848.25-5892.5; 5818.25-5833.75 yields 0.10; 13.2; 12.7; 12.9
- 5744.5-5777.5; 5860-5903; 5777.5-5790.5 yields 0.08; 13.1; 12.5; 13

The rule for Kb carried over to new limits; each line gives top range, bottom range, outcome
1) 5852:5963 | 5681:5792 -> 0.95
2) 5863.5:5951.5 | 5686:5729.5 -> 0.94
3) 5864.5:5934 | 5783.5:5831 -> 0.98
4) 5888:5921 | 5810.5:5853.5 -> 0.95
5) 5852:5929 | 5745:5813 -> 0.98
